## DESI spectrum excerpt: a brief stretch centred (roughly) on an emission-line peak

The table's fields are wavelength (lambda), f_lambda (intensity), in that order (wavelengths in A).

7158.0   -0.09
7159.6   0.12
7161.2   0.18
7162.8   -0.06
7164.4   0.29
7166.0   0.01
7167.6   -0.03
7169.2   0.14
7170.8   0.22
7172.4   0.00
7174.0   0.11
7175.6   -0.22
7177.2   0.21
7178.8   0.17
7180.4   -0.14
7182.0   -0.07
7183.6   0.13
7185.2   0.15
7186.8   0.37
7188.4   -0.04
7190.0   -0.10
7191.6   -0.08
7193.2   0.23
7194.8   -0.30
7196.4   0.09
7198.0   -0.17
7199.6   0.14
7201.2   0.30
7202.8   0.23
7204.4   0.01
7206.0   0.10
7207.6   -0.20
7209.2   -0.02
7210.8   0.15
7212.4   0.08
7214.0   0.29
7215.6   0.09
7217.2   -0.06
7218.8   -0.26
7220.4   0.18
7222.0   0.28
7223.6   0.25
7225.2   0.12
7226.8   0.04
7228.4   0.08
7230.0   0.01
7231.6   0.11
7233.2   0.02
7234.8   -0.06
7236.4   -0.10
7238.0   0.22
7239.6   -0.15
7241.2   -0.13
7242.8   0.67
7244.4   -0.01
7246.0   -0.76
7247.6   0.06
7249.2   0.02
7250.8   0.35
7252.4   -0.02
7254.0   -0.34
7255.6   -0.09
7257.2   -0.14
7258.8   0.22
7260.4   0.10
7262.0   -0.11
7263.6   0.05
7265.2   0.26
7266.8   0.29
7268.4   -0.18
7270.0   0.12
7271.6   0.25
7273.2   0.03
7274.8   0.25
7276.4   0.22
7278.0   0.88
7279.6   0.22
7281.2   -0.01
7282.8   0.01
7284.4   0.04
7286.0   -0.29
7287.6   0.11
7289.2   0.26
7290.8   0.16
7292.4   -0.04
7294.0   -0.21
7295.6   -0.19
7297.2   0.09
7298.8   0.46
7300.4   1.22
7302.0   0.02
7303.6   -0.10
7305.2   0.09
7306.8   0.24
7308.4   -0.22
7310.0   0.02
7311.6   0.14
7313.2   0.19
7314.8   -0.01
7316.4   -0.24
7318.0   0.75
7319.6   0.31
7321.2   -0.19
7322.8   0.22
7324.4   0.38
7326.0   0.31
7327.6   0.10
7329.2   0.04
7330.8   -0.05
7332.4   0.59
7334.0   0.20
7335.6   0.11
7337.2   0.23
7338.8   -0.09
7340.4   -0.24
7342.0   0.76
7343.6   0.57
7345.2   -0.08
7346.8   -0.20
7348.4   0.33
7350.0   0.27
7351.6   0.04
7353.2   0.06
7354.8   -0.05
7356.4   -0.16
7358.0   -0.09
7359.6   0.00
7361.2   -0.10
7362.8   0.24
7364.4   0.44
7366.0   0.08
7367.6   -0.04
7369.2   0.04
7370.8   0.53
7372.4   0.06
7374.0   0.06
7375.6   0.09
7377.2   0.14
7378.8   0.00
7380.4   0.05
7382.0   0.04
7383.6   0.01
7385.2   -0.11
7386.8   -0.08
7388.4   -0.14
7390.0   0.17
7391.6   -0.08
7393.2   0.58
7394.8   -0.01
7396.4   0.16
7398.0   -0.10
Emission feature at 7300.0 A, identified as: H-alpha 6563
